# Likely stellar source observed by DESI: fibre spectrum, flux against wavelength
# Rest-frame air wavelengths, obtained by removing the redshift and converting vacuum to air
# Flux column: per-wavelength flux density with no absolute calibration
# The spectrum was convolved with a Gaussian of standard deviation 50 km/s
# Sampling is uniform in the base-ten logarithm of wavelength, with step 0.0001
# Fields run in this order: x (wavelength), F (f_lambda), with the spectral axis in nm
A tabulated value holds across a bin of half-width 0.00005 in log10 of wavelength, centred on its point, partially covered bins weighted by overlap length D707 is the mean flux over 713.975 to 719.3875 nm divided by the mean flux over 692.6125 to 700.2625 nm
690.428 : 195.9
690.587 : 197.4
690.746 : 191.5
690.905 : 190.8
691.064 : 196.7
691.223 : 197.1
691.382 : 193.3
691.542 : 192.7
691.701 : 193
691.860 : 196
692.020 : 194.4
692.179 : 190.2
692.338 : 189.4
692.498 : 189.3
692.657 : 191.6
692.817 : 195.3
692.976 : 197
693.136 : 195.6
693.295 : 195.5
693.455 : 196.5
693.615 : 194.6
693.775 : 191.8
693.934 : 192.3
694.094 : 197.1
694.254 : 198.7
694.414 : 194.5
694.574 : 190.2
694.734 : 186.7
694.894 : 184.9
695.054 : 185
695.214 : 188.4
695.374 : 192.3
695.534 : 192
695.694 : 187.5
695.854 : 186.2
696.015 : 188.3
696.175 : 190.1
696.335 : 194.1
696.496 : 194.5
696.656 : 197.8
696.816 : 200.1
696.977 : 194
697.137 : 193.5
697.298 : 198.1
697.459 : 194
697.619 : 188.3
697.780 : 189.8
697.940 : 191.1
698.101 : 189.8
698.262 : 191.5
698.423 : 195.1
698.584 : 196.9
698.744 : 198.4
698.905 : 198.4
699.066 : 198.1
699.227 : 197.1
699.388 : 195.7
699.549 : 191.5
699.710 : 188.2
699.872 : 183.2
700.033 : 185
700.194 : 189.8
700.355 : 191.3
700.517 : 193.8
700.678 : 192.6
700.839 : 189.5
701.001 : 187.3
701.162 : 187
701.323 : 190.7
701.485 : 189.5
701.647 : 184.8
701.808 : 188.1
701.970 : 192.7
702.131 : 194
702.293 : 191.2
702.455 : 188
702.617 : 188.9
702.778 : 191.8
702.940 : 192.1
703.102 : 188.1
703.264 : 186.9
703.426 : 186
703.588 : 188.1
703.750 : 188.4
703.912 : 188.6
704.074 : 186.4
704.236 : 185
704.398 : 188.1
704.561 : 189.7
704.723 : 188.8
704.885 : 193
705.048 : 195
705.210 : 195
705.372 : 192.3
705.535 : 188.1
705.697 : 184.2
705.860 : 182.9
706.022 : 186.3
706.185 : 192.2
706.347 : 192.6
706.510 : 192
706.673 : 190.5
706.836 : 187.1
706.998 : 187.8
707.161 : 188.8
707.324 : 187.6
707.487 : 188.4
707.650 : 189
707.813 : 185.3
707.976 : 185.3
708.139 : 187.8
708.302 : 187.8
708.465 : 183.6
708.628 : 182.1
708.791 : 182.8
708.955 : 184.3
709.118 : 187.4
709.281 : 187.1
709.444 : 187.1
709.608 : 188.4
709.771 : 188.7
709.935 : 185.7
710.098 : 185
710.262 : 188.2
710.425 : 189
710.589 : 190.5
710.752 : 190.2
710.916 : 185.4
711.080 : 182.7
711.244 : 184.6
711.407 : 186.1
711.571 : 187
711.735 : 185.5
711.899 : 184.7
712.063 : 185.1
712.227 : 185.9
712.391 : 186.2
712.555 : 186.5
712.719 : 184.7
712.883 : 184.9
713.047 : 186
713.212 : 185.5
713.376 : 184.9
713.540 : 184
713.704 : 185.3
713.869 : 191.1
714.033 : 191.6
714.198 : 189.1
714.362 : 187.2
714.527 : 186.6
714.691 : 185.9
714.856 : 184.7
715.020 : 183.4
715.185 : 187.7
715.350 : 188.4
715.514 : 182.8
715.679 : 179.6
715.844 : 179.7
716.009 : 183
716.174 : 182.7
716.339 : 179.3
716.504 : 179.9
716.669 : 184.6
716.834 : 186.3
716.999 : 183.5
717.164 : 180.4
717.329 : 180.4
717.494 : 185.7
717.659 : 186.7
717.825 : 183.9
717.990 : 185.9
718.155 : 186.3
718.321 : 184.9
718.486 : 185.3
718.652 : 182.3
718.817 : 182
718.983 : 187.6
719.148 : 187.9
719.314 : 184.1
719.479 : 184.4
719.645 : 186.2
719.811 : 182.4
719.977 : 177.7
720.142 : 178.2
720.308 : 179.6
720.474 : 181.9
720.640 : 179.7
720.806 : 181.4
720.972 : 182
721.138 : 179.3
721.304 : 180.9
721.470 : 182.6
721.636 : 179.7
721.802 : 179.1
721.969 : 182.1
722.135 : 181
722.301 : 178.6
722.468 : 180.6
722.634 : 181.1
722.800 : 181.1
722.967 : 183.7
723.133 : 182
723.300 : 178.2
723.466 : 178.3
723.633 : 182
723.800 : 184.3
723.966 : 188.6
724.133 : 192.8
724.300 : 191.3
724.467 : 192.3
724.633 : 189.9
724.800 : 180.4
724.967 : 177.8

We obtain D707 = 0.96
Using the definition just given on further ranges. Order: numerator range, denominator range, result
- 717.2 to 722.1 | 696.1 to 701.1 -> 0.95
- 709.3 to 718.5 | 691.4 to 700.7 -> 0.96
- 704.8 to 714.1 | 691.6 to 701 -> 0.97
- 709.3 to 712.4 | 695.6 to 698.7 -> 0.97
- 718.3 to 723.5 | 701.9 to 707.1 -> 0.96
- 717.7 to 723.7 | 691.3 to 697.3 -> 0.95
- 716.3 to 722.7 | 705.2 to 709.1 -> 0.97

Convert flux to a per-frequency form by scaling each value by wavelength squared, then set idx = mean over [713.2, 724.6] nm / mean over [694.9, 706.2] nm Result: 1.0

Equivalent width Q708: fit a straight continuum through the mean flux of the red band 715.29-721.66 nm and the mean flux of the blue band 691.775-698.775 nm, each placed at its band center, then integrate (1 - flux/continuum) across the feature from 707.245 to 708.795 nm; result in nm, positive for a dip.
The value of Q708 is 0.009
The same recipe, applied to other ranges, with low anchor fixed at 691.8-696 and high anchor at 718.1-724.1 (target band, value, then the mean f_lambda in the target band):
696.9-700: -0.05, 193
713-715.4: -0.03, 187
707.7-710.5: 0.00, 186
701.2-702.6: 0.00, 190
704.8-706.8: -0.03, 190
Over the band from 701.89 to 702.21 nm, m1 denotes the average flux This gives 194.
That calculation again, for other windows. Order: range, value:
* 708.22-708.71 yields 185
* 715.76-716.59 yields 181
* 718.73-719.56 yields 185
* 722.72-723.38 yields 181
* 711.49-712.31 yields 186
